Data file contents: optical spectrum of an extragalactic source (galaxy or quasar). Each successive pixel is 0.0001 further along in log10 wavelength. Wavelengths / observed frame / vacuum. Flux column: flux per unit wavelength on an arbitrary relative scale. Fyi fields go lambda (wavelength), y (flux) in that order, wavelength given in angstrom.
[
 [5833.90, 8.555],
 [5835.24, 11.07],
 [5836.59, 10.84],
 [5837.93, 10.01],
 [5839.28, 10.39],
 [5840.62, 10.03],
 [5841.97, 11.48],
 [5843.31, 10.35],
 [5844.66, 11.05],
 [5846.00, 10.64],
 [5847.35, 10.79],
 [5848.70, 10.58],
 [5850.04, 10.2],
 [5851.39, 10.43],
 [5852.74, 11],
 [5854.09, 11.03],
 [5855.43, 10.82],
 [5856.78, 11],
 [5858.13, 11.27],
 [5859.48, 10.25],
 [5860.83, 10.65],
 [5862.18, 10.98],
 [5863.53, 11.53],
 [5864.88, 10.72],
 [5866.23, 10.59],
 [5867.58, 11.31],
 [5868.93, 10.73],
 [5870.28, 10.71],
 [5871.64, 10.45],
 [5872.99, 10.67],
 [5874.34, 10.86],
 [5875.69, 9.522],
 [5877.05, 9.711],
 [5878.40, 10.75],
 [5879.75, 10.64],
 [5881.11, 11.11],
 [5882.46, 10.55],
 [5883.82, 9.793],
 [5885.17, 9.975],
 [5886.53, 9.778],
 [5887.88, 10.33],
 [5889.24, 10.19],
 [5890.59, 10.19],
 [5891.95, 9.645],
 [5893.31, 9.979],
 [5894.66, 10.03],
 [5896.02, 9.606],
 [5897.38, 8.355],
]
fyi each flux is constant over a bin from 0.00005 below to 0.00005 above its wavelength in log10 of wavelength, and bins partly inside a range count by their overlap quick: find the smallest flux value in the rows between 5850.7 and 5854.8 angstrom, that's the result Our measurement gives 10.43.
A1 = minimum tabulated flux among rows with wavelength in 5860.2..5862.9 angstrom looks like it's 10.65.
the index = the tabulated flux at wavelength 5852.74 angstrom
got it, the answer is 11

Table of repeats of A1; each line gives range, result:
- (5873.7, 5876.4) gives 9.522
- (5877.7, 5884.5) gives 9.793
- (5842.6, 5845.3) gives 10.35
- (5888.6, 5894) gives 9.645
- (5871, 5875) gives 10.45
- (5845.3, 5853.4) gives 10.2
